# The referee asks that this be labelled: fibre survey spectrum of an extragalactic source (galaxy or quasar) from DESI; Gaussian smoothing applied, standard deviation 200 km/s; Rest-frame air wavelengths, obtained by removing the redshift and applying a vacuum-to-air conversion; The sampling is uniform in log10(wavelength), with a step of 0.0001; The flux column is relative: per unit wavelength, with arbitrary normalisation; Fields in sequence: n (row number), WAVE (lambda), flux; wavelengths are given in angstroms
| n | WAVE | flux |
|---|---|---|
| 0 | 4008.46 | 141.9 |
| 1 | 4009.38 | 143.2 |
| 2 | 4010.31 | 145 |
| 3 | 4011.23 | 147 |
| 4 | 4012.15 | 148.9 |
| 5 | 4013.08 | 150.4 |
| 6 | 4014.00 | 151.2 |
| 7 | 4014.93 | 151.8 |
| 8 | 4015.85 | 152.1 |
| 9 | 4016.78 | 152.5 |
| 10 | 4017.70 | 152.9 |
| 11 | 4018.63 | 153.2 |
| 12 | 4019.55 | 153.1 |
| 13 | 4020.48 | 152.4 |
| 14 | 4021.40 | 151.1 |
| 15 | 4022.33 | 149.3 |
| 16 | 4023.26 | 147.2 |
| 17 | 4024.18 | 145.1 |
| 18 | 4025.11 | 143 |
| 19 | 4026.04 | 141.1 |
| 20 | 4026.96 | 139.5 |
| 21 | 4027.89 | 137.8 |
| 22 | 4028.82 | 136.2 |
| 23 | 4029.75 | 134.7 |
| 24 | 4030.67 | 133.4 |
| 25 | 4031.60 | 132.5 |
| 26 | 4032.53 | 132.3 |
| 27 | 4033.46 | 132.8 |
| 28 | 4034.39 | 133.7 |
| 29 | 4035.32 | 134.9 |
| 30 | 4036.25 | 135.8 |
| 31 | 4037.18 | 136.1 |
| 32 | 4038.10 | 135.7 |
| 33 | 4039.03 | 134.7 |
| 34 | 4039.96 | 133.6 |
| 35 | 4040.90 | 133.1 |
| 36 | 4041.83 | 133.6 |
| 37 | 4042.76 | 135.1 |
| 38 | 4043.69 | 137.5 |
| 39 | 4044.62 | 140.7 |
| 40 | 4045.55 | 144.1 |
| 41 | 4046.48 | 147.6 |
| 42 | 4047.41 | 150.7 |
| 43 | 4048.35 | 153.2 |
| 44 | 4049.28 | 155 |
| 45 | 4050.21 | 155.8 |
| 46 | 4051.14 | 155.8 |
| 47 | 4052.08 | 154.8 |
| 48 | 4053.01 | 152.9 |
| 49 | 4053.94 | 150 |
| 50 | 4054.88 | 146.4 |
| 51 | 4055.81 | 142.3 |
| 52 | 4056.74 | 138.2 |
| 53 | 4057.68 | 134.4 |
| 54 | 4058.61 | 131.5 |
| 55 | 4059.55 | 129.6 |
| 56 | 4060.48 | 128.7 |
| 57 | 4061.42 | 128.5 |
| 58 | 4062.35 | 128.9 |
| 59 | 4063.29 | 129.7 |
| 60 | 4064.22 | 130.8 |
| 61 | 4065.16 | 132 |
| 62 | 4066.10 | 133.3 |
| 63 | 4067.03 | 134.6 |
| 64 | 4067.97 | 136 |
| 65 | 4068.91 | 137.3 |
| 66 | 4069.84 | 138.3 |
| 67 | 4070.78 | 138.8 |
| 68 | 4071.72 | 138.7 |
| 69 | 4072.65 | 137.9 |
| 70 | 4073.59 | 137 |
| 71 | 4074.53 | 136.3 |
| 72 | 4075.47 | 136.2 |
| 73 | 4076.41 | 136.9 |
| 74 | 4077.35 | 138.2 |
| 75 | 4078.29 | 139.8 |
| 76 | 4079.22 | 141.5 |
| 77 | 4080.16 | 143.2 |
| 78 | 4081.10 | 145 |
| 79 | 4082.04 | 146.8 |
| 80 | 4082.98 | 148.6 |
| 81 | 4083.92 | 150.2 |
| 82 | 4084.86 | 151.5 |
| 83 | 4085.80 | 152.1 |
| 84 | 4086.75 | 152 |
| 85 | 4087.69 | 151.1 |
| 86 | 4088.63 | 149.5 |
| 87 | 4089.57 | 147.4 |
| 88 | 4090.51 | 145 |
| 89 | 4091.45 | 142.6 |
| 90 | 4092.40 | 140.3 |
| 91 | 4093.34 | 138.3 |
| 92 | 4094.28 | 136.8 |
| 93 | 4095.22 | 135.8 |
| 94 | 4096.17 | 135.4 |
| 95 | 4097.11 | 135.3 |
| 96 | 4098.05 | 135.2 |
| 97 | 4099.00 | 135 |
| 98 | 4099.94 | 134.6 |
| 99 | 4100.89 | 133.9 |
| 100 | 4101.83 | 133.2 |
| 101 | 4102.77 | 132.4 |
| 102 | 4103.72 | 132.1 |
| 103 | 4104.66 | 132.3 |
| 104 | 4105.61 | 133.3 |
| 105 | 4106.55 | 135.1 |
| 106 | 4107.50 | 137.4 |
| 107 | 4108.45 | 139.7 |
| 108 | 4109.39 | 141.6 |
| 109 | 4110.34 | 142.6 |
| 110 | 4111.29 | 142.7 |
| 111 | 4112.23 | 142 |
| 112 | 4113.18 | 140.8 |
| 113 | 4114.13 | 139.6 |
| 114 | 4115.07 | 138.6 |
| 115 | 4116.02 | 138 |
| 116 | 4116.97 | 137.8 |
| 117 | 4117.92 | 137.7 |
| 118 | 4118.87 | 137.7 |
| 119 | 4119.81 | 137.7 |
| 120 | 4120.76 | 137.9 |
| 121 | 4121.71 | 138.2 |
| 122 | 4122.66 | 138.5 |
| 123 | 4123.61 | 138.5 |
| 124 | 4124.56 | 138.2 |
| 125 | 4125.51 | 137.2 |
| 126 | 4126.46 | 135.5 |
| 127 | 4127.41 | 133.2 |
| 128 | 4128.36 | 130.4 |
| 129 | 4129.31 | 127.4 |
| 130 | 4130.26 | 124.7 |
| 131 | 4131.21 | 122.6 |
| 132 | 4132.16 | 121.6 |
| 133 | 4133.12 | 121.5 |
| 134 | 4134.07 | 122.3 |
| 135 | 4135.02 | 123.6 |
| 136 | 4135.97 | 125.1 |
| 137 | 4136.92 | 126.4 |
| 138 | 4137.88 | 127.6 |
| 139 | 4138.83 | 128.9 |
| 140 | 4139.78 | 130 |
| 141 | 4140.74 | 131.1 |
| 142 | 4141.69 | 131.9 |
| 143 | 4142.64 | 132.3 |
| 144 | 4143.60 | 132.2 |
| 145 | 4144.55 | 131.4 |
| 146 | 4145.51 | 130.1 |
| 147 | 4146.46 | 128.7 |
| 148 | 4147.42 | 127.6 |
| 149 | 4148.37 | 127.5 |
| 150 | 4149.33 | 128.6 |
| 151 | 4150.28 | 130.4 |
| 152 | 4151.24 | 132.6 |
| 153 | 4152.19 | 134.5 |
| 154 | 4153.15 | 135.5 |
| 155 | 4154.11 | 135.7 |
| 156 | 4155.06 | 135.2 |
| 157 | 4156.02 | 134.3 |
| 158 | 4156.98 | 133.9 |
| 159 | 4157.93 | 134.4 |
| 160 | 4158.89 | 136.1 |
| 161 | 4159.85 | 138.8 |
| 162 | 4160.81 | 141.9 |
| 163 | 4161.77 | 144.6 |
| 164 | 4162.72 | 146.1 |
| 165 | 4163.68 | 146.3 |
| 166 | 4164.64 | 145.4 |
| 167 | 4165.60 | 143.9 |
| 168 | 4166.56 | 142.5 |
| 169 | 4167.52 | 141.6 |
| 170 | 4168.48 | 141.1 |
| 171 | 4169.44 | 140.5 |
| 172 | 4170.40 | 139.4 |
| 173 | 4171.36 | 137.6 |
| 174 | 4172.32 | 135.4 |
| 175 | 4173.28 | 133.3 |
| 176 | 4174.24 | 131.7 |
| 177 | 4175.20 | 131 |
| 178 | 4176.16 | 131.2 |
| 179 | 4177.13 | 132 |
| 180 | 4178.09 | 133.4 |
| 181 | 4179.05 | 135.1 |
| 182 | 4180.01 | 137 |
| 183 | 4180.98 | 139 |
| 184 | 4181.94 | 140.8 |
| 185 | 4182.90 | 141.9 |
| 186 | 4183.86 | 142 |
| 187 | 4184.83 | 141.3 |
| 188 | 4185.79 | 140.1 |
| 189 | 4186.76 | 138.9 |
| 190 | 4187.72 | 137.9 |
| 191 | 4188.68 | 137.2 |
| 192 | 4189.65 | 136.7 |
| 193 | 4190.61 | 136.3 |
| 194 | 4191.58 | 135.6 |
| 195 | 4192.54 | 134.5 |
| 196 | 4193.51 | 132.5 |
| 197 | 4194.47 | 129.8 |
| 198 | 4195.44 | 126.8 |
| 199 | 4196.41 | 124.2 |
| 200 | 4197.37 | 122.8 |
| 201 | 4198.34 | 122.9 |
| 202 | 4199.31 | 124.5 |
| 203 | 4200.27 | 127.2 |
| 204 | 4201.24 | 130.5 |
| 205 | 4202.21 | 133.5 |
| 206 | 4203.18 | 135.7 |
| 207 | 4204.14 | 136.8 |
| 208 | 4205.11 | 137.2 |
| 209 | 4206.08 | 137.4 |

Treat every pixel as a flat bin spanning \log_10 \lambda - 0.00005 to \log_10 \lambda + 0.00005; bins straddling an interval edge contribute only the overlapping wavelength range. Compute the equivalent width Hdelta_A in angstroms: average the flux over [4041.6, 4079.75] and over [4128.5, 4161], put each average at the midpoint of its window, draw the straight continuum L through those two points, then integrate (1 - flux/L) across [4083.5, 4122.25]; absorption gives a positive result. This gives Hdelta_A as -1.4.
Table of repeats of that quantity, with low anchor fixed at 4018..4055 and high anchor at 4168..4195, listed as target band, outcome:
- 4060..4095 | 0.2 angstroms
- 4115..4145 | 1.5 angstroms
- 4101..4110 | 0.3 angstroms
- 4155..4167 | -0.3 angstroms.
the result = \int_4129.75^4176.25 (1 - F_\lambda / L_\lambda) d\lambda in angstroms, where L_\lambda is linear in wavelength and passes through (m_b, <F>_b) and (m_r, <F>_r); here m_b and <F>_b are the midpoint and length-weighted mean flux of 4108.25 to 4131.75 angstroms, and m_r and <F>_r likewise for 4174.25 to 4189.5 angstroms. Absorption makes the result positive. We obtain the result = 1.2 angstroms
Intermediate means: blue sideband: 137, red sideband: 137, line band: 133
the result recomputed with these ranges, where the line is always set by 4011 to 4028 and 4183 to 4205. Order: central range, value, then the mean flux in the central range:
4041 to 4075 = 1.3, 140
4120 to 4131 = 0.4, 134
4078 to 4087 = -0.3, 147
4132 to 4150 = 1.3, 128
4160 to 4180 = -0.5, 139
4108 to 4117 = 0.0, 141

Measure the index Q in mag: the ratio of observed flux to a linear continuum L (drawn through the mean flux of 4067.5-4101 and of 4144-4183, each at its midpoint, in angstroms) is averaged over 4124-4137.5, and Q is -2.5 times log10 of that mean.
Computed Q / 0.08 mag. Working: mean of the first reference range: 141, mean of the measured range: 128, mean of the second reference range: 136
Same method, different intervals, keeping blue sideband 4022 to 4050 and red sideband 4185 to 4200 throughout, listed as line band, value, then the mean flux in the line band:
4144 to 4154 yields 0.03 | 131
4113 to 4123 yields -0.02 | 138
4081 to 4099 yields -0.05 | 144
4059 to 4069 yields 0.05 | 131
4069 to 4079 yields 0.00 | 138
